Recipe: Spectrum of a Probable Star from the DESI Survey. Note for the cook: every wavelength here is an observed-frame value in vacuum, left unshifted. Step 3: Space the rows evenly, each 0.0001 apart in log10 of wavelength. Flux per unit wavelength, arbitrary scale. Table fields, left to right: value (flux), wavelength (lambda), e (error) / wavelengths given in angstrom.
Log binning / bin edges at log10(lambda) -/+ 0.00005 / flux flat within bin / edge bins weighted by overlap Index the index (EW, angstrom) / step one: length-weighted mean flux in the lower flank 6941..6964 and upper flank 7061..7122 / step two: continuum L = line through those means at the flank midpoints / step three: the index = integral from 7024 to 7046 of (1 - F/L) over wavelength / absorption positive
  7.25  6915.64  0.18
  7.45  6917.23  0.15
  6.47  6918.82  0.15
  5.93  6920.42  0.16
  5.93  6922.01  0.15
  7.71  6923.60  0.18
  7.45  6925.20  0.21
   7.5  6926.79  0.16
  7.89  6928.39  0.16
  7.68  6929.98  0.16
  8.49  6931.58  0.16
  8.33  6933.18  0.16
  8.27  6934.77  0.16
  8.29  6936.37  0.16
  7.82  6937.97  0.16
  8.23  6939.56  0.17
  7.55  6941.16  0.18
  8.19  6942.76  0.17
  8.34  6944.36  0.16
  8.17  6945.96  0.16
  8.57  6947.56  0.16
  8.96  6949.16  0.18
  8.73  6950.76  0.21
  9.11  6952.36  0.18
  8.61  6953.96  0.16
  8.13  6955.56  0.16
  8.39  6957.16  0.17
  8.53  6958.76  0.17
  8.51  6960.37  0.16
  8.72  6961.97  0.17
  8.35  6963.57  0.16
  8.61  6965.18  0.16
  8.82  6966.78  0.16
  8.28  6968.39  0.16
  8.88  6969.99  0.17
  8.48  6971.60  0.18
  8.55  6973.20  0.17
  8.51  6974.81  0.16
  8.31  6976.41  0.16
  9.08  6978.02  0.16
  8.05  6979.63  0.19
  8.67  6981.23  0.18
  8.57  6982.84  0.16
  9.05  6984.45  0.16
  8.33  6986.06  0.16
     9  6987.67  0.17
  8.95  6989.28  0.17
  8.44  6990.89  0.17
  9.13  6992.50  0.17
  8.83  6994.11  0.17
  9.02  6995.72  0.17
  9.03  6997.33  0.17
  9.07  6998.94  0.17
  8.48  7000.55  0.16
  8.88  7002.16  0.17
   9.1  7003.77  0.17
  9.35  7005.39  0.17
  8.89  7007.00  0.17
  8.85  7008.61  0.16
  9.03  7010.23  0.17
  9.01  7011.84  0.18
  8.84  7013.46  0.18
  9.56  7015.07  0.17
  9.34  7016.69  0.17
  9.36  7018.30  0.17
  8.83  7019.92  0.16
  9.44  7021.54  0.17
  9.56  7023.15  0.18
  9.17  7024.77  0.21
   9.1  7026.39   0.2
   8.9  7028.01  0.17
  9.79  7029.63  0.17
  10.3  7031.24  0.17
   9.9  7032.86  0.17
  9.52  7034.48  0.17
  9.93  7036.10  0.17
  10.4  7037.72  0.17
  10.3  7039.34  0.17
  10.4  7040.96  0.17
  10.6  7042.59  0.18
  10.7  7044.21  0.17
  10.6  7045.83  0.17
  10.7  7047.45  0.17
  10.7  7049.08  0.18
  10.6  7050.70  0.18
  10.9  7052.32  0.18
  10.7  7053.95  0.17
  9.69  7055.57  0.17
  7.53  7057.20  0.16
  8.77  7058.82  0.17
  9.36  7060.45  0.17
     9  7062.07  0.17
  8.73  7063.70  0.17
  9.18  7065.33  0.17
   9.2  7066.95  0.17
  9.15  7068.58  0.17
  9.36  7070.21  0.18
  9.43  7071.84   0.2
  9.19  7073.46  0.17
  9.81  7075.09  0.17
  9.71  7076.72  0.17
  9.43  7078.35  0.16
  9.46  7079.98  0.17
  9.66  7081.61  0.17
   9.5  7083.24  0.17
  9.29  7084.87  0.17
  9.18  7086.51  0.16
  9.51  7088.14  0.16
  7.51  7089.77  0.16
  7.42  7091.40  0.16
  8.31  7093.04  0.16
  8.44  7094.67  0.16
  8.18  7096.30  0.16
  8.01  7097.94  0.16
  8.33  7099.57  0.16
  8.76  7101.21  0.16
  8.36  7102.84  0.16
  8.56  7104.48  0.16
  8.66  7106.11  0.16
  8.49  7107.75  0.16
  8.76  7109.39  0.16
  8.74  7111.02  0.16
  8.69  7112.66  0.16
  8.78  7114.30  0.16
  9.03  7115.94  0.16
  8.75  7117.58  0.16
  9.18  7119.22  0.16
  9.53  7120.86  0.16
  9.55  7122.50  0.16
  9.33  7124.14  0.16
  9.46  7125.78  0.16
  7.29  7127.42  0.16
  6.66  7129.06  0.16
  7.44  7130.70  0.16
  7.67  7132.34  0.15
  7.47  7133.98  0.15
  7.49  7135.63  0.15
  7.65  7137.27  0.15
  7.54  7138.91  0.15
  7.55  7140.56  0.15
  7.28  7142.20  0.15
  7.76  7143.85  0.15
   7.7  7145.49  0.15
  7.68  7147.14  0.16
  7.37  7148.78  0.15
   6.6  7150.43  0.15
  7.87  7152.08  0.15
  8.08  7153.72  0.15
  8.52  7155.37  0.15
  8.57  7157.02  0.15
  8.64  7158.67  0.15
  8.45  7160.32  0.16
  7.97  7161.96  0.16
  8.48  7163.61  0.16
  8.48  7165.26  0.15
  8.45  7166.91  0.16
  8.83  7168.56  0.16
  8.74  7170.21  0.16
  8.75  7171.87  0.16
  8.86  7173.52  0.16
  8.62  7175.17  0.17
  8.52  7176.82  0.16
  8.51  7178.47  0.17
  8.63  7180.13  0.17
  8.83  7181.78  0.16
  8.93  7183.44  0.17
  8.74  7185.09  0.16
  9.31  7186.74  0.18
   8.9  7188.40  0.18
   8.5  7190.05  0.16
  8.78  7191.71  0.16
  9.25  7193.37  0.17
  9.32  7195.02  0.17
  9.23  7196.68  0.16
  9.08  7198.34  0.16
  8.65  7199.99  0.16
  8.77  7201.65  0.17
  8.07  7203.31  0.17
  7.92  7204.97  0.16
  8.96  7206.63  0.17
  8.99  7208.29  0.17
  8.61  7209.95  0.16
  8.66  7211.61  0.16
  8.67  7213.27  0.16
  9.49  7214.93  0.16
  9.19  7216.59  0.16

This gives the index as -3.1 angstrom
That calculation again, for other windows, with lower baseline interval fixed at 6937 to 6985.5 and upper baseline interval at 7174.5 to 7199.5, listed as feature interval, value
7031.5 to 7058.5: -4.8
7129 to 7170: 4.3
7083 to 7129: 0.4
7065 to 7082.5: -1.5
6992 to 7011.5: -0.9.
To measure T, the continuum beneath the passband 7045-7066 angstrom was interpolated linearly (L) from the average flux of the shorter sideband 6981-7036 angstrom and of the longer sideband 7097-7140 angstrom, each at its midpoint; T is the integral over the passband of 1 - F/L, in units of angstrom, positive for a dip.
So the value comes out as -2.21 angstrom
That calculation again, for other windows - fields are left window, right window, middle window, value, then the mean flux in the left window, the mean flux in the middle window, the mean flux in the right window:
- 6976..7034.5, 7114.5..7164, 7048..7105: -3.9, 9.05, 9.12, 8.09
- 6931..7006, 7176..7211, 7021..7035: -1.4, 8.59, 9.53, 8.78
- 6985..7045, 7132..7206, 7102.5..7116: 0.1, 9.33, 8.66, 8.34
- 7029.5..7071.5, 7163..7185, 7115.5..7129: 0.4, 9.84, 8.88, 8.67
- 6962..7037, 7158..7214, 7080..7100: 0.5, 8.98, 8.65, 8.71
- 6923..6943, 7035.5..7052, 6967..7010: 2.2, 7.95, 8.76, 10.5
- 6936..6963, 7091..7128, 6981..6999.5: -0.8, 8.41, 8.84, 8.66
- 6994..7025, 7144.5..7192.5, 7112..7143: 1.3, 9.09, 8.23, 8.42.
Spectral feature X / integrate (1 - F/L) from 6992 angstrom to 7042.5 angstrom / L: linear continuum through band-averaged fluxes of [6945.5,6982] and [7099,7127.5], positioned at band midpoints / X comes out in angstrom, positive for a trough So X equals -4.0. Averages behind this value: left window 8.57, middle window 9.35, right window 8.83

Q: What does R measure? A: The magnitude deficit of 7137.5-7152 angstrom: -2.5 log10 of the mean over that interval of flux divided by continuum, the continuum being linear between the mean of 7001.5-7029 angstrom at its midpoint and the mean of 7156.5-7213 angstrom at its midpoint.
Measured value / 0.180 mag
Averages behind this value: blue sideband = 9.13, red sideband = 8.71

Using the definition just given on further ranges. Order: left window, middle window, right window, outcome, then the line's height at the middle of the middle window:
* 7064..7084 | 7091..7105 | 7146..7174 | 0.10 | 9.08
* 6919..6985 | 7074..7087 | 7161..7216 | -0.12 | 8.51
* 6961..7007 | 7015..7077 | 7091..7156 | -0.14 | 8.49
